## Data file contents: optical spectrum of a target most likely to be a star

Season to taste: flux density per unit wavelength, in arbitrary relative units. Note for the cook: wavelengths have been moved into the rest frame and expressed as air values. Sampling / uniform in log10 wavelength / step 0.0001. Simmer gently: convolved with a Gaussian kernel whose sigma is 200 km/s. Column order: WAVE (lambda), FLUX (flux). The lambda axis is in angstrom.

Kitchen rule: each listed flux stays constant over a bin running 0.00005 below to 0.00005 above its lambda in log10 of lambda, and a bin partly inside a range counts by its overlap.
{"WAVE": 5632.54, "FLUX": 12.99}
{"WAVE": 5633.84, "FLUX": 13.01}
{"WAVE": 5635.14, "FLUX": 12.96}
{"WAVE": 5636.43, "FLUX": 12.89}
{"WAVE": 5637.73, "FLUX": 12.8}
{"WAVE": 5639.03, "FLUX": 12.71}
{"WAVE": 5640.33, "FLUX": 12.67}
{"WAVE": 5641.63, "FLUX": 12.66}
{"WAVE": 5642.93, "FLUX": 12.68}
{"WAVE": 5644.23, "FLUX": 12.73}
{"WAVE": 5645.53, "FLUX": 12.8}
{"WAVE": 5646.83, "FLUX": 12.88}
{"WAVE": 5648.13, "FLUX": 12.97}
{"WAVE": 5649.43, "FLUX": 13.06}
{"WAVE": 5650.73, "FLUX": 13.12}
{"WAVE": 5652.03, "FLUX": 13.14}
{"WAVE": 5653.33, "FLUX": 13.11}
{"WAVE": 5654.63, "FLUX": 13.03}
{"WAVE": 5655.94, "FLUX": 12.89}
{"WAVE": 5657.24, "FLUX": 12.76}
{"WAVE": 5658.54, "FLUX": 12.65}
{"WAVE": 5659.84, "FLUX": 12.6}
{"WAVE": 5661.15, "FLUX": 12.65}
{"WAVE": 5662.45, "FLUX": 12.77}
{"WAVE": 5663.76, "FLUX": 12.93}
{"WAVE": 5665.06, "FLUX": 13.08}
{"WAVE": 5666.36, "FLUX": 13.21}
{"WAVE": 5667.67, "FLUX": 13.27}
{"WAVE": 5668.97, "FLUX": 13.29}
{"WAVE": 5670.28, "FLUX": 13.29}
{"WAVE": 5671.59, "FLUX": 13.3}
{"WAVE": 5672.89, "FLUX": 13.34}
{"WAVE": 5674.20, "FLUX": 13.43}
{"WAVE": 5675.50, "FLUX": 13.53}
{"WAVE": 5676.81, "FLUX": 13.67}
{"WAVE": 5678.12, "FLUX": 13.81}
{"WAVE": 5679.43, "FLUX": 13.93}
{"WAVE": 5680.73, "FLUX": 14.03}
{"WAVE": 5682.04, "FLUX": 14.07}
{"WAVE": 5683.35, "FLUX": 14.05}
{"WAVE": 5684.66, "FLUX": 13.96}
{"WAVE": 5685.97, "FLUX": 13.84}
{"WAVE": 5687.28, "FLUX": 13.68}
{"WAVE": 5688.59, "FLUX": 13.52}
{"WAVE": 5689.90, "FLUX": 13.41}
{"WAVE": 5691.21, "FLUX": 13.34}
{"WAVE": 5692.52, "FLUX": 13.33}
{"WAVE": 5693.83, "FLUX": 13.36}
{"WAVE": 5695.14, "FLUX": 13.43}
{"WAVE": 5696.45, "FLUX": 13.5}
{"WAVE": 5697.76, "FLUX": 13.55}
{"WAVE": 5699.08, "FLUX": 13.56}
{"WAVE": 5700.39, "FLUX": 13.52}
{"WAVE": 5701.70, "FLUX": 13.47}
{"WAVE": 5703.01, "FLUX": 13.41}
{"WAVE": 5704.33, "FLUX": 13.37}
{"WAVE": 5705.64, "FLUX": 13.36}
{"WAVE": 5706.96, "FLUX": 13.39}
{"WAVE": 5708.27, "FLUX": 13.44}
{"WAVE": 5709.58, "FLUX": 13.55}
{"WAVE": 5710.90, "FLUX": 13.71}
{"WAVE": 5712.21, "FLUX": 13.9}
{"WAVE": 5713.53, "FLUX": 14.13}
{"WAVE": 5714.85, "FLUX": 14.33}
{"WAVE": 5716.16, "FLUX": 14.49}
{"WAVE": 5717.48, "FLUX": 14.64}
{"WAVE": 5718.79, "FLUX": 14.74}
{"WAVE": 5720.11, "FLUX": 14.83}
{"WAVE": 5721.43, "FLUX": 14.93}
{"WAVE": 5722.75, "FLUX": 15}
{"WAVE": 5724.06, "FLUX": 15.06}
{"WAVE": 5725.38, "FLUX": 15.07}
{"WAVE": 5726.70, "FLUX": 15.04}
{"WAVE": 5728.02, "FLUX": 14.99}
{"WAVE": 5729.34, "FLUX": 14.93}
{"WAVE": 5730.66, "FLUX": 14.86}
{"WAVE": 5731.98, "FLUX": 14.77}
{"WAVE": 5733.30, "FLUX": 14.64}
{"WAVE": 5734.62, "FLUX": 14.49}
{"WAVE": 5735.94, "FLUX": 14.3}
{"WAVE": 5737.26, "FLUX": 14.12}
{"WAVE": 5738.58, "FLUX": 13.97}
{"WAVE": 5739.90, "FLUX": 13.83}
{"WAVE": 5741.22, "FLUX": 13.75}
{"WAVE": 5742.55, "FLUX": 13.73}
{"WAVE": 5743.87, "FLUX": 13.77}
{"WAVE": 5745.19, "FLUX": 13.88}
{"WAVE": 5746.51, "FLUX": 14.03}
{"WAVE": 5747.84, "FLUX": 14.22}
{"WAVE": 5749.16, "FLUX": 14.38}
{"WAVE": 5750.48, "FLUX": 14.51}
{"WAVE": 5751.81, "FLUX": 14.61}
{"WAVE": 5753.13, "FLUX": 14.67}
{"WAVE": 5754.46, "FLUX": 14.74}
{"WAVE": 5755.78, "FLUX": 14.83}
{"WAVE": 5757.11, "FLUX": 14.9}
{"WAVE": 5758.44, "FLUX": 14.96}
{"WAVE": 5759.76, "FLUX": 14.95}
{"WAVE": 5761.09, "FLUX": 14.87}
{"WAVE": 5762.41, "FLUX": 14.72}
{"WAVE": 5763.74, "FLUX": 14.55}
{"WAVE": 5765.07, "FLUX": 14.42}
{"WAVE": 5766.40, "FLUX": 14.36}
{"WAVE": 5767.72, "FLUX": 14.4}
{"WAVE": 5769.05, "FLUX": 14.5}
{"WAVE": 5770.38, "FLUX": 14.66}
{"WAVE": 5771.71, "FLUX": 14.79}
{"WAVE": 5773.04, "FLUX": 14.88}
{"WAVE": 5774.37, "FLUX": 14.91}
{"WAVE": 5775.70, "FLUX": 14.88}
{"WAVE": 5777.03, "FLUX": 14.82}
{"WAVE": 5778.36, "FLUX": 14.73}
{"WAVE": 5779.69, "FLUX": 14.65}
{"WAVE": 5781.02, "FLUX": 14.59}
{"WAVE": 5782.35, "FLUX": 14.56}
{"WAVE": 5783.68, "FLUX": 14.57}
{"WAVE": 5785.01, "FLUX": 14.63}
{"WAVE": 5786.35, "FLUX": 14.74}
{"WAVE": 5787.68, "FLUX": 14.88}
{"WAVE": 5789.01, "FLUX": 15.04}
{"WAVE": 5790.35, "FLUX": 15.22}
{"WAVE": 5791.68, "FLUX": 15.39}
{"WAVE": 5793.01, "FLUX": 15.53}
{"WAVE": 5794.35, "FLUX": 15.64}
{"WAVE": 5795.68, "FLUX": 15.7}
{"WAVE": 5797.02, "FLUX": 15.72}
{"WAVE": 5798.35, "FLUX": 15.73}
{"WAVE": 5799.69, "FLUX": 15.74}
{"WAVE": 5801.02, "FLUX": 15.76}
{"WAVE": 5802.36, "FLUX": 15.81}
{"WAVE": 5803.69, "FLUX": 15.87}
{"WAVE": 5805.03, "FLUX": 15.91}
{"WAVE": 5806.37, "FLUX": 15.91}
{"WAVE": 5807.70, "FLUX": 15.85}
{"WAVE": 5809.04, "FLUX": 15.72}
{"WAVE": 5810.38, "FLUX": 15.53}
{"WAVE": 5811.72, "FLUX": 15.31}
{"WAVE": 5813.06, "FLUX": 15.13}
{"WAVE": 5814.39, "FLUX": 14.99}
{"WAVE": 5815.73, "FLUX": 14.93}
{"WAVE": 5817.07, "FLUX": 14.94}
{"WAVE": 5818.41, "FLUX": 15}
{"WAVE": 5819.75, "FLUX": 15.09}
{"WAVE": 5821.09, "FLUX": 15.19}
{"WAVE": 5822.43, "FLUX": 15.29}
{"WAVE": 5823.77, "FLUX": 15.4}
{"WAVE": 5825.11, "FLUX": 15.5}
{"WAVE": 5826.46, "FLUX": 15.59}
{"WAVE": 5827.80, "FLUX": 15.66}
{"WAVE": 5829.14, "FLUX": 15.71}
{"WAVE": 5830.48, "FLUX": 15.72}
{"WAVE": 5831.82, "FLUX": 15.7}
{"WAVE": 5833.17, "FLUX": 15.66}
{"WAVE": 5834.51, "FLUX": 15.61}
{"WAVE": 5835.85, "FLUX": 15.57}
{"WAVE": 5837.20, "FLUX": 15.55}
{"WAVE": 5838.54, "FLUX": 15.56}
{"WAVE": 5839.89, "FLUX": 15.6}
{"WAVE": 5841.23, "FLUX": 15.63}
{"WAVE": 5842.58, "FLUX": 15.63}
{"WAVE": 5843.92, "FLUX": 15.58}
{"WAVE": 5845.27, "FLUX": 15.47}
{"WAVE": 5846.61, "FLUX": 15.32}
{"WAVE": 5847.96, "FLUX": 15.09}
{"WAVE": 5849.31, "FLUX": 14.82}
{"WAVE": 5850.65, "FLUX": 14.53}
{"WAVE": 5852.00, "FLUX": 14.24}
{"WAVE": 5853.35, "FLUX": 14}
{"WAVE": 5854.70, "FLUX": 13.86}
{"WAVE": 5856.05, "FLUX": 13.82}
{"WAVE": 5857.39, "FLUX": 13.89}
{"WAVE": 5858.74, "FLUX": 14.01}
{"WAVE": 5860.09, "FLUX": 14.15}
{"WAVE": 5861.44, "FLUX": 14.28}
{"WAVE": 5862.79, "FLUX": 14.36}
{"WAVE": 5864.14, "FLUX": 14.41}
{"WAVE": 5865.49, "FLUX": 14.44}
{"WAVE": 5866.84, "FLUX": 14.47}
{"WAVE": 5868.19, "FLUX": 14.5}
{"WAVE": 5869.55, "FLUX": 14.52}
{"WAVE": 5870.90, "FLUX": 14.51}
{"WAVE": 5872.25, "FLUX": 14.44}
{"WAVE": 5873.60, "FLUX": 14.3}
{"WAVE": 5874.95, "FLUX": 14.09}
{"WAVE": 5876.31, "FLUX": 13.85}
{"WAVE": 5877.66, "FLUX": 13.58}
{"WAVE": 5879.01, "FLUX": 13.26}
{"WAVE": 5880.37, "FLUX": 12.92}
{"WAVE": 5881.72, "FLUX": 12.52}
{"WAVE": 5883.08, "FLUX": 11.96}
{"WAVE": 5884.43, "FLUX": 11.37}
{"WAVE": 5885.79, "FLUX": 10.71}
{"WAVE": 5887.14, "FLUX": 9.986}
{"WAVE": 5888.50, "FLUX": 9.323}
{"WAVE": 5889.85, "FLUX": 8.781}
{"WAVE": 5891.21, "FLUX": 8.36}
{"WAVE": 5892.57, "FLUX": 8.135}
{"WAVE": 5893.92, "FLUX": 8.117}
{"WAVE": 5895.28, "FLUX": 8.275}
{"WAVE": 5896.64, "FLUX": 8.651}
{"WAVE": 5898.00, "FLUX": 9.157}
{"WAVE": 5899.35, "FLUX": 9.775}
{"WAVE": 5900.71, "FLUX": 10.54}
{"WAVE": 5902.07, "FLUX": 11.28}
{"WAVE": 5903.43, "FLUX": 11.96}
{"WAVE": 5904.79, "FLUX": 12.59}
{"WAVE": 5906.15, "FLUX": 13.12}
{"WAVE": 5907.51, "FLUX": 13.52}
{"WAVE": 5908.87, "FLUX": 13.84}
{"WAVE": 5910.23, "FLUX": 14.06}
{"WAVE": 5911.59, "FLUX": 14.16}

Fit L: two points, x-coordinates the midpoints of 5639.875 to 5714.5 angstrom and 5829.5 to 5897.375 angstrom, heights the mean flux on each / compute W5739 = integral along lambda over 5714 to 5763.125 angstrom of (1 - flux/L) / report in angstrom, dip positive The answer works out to -4.35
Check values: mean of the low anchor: 13.3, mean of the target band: 14.6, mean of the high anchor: 13.5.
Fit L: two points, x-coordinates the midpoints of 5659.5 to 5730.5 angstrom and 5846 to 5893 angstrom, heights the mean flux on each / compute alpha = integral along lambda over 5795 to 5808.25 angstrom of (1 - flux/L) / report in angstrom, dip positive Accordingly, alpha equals -2.35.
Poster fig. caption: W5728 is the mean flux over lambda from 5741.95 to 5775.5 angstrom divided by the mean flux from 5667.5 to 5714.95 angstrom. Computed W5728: 1.1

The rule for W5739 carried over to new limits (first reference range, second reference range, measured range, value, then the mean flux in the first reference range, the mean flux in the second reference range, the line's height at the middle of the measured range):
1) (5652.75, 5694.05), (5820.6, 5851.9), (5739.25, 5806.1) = -0.9 angstrom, 13.3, 15.4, 14.6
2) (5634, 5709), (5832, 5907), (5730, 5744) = -1.1 angstrom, 13.2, 13.1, 13.2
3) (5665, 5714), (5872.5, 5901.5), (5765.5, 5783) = -3.2 angstrom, 13.6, 10.9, 12.4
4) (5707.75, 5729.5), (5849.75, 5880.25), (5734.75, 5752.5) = 0.4 angstrom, 14.5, 14.1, 14.5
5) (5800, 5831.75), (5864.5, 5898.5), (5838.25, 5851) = -1.3 angstrom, 15.5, 11.8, 13.9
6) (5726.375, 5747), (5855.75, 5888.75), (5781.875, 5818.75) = -3.9 angstrom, 14.3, 13.4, 13.9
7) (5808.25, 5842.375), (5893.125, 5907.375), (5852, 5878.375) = -2.9 angstrom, 15.4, 10.5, 12.8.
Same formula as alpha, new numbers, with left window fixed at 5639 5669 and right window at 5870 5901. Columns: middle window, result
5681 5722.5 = -4.20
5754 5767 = -2.81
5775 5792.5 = -4.24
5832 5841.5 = -3.33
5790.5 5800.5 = -3.18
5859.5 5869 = -2.54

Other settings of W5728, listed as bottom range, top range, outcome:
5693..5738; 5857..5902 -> 0.85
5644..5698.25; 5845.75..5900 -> 0.95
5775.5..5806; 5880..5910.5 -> 0.71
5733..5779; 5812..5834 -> 1.06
